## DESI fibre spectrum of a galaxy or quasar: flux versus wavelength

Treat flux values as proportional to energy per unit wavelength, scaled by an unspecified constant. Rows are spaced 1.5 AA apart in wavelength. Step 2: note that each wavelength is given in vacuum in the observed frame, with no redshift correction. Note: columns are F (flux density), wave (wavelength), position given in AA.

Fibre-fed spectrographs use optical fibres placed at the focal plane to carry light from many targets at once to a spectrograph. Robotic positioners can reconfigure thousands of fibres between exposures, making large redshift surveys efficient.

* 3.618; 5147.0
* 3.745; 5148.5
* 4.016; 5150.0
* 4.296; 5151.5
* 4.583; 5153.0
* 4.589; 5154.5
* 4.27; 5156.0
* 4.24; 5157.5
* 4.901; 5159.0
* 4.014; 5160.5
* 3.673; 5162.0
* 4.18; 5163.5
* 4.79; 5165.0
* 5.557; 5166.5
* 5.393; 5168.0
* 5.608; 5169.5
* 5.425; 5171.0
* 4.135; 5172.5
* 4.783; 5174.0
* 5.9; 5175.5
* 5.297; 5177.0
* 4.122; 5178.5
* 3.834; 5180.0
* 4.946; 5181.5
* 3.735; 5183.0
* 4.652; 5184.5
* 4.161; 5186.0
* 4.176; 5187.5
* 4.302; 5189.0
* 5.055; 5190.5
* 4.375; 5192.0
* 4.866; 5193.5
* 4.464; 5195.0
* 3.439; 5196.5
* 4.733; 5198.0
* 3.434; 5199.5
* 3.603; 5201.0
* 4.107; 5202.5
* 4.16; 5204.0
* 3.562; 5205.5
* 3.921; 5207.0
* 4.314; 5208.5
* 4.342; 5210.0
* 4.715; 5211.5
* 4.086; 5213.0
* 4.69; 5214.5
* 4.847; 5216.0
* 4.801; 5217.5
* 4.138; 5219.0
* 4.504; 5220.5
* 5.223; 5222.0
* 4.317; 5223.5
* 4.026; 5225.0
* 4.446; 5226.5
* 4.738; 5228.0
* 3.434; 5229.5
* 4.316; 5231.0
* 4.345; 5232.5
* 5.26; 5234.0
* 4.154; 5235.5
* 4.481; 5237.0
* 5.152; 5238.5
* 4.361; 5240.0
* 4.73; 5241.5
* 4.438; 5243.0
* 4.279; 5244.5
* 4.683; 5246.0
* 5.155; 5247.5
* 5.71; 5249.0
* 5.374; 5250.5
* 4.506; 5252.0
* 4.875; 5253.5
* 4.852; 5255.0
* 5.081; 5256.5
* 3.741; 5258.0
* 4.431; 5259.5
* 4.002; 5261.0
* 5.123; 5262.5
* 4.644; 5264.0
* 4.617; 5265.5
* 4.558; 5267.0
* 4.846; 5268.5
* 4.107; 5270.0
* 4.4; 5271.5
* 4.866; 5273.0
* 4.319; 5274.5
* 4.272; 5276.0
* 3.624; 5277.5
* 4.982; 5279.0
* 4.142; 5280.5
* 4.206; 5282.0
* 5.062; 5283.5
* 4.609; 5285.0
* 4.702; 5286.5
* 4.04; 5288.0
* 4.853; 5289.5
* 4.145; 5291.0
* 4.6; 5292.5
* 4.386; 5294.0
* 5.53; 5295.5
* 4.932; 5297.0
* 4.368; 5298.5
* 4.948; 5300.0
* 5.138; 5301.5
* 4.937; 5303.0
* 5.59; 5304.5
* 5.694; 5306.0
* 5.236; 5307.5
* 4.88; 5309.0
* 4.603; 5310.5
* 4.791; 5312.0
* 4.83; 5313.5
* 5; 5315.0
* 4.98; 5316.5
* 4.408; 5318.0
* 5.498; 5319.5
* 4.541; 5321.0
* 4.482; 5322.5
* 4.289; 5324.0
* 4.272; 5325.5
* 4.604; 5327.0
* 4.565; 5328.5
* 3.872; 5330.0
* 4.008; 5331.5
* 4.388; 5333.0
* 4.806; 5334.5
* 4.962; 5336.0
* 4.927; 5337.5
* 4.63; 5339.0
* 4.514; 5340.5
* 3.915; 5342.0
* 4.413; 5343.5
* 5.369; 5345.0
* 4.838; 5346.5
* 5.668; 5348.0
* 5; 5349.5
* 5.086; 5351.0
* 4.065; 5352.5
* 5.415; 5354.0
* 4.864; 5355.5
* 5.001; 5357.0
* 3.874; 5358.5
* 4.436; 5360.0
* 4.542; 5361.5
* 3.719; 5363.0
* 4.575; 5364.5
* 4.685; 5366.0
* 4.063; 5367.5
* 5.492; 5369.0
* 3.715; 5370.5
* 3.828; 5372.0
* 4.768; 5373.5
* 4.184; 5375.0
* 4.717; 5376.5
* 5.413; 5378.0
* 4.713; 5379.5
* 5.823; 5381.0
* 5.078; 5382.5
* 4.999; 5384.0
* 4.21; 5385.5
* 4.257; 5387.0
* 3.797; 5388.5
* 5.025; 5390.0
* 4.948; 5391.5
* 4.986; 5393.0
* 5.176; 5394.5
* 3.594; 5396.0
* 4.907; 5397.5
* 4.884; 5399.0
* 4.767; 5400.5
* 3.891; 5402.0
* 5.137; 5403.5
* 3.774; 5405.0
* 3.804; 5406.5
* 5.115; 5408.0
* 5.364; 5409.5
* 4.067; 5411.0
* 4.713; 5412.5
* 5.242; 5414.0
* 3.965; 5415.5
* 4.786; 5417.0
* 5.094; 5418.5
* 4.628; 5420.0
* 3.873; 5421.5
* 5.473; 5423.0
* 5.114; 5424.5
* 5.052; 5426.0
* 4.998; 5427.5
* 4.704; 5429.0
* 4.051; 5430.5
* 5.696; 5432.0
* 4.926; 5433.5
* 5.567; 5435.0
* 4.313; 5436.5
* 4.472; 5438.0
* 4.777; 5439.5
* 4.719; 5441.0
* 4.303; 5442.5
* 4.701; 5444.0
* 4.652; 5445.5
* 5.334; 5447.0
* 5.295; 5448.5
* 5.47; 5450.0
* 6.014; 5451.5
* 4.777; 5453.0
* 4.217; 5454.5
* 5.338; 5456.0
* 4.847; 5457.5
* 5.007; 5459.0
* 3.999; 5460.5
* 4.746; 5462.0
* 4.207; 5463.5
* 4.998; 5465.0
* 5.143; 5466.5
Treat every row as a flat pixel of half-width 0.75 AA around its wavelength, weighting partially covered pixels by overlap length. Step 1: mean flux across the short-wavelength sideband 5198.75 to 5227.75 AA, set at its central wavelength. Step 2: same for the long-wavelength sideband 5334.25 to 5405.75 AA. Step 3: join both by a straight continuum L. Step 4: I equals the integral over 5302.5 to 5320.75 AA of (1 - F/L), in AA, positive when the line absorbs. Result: -2.1 AA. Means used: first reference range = 4.28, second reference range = 4.65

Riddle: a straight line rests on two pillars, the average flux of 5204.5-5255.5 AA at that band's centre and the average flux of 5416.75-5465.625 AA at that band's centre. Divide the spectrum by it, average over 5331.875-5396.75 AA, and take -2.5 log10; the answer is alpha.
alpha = 0.02 mag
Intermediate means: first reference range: 4.55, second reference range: 4.85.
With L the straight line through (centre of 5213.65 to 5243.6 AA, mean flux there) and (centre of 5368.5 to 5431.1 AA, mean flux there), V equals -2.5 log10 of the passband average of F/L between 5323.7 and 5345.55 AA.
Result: 0.03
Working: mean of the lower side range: 4.52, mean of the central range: 4.5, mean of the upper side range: 4.67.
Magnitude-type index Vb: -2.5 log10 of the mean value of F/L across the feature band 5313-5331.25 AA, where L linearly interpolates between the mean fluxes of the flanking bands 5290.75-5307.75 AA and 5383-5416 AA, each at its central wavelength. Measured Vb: 0.07 mag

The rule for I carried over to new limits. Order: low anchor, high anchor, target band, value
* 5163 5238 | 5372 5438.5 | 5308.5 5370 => -0.1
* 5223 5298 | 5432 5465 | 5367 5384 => 0.1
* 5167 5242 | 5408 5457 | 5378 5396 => 0.0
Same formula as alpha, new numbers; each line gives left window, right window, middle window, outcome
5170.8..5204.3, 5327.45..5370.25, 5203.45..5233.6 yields 0.02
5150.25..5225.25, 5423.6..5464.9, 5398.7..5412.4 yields 0.06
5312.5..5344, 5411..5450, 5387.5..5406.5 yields 0.05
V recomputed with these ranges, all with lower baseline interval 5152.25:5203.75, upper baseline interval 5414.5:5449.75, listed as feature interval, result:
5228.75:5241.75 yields 0.03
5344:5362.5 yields -0.02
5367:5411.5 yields 0.03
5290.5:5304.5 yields -0.04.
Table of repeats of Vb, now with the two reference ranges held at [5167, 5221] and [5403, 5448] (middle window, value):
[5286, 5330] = -0.04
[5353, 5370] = 0.02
